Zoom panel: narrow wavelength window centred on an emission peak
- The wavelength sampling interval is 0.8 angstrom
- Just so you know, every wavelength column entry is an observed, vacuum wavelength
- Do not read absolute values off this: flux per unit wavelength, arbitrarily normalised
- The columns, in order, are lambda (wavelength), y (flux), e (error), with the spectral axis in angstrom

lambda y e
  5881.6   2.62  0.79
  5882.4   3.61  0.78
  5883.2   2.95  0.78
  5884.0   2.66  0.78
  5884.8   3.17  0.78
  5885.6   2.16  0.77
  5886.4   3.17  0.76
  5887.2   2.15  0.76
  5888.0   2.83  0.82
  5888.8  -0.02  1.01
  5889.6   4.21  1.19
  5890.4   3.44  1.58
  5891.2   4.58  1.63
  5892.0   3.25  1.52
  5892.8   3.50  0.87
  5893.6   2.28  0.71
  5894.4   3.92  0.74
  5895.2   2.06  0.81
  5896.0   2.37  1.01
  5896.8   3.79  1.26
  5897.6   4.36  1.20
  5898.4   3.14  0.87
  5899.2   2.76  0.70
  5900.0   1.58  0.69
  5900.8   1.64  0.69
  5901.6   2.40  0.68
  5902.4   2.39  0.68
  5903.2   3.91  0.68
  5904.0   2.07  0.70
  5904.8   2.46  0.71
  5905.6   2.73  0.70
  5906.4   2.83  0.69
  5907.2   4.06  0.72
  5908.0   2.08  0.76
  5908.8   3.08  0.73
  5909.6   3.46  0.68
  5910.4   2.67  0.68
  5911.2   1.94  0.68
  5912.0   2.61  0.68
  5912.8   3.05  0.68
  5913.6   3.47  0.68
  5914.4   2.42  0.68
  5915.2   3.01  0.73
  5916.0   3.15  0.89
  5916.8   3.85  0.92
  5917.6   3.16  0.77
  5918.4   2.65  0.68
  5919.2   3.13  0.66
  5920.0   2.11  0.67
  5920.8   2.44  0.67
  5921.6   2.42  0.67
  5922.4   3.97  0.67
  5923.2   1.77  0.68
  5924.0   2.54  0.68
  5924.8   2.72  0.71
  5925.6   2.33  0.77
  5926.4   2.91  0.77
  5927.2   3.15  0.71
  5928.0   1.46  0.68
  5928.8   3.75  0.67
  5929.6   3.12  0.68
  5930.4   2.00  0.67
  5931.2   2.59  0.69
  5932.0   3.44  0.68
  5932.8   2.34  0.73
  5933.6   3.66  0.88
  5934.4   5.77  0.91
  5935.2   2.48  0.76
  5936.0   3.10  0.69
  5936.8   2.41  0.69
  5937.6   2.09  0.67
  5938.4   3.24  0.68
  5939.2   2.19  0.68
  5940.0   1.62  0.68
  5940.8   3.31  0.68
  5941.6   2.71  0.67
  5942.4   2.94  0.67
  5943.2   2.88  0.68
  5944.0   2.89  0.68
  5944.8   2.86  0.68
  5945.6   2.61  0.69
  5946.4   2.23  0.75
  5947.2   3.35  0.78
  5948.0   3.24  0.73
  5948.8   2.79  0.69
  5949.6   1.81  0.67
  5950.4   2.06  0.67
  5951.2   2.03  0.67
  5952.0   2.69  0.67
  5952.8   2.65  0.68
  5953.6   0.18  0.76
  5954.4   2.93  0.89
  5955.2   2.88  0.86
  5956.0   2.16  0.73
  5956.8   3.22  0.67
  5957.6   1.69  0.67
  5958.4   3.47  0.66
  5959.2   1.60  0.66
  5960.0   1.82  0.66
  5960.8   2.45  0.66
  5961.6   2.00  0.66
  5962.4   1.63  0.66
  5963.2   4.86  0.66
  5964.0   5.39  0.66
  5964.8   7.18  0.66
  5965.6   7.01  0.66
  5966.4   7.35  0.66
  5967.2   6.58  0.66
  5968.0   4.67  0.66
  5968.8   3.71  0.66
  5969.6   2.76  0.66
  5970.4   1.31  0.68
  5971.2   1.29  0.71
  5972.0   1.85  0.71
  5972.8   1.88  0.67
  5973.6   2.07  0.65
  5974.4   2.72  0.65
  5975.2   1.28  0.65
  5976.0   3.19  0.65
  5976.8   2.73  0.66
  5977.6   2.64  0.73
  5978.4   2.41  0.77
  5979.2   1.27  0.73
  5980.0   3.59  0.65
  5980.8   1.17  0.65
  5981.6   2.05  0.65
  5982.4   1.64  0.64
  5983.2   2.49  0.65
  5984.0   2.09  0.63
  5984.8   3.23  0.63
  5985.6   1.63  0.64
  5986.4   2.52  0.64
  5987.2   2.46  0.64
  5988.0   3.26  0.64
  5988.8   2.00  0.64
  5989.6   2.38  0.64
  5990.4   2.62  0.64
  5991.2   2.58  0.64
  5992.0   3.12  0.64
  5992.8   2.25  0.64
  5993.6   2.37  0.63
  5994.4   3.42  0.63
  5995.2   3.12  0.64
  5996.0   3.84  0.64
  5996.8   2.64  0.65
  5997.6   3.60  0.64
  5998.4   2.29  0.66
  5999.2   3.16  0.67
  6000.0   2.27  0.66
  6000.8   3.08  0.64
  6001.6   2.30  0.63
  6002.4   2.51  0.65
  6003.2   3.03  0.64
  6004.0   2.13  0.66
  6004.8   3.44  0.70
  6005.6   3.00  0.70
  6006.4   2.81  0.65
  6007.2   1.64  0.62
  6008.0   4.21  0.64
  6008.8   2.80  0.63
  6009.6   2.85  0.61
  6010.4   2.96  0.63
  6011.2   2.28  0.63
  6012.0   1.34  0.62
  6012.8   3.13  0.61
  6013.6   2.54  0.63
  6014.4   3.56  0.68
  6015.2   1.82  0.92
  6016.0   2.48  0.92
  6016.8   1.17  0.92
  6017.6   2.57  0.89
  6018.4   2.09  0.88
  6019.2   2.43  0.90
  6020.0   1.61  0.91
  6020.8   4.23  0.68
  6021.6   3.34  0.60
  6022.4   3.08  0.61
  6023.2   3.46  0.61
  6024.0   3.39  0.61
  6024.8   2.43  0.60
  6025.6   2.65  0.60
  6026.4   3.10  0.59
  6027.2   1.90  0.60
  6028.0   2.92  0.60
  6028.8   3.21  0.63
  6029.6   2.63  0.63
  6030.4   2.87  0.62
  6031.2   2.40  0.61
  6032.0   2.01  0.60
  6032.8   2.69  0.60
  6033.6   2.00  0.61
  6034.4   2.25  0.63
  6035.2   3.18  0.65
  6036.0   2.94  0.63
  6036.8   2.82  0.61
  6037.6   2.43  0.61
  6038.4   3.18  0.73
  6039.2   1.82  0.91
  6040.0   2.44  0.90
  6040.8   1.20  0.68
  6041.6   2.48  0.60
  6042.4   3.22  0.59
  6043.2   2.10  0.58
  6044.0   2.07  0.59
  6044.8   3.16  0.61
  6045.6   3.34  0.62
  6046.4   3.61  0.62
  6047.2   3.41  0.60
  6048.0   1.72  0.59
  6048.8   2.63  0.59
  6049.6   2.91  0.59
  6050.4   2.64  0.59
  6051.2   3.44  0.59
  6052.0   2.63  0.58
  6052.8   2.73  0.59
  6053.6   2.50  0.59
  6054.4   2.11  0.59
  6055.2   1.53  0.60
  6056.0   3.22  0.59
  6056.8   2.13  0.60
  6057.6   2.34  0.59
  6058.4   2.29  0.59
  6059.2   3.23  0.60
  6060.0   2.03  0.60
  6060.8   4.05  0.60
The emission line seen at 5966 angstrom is H-beta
